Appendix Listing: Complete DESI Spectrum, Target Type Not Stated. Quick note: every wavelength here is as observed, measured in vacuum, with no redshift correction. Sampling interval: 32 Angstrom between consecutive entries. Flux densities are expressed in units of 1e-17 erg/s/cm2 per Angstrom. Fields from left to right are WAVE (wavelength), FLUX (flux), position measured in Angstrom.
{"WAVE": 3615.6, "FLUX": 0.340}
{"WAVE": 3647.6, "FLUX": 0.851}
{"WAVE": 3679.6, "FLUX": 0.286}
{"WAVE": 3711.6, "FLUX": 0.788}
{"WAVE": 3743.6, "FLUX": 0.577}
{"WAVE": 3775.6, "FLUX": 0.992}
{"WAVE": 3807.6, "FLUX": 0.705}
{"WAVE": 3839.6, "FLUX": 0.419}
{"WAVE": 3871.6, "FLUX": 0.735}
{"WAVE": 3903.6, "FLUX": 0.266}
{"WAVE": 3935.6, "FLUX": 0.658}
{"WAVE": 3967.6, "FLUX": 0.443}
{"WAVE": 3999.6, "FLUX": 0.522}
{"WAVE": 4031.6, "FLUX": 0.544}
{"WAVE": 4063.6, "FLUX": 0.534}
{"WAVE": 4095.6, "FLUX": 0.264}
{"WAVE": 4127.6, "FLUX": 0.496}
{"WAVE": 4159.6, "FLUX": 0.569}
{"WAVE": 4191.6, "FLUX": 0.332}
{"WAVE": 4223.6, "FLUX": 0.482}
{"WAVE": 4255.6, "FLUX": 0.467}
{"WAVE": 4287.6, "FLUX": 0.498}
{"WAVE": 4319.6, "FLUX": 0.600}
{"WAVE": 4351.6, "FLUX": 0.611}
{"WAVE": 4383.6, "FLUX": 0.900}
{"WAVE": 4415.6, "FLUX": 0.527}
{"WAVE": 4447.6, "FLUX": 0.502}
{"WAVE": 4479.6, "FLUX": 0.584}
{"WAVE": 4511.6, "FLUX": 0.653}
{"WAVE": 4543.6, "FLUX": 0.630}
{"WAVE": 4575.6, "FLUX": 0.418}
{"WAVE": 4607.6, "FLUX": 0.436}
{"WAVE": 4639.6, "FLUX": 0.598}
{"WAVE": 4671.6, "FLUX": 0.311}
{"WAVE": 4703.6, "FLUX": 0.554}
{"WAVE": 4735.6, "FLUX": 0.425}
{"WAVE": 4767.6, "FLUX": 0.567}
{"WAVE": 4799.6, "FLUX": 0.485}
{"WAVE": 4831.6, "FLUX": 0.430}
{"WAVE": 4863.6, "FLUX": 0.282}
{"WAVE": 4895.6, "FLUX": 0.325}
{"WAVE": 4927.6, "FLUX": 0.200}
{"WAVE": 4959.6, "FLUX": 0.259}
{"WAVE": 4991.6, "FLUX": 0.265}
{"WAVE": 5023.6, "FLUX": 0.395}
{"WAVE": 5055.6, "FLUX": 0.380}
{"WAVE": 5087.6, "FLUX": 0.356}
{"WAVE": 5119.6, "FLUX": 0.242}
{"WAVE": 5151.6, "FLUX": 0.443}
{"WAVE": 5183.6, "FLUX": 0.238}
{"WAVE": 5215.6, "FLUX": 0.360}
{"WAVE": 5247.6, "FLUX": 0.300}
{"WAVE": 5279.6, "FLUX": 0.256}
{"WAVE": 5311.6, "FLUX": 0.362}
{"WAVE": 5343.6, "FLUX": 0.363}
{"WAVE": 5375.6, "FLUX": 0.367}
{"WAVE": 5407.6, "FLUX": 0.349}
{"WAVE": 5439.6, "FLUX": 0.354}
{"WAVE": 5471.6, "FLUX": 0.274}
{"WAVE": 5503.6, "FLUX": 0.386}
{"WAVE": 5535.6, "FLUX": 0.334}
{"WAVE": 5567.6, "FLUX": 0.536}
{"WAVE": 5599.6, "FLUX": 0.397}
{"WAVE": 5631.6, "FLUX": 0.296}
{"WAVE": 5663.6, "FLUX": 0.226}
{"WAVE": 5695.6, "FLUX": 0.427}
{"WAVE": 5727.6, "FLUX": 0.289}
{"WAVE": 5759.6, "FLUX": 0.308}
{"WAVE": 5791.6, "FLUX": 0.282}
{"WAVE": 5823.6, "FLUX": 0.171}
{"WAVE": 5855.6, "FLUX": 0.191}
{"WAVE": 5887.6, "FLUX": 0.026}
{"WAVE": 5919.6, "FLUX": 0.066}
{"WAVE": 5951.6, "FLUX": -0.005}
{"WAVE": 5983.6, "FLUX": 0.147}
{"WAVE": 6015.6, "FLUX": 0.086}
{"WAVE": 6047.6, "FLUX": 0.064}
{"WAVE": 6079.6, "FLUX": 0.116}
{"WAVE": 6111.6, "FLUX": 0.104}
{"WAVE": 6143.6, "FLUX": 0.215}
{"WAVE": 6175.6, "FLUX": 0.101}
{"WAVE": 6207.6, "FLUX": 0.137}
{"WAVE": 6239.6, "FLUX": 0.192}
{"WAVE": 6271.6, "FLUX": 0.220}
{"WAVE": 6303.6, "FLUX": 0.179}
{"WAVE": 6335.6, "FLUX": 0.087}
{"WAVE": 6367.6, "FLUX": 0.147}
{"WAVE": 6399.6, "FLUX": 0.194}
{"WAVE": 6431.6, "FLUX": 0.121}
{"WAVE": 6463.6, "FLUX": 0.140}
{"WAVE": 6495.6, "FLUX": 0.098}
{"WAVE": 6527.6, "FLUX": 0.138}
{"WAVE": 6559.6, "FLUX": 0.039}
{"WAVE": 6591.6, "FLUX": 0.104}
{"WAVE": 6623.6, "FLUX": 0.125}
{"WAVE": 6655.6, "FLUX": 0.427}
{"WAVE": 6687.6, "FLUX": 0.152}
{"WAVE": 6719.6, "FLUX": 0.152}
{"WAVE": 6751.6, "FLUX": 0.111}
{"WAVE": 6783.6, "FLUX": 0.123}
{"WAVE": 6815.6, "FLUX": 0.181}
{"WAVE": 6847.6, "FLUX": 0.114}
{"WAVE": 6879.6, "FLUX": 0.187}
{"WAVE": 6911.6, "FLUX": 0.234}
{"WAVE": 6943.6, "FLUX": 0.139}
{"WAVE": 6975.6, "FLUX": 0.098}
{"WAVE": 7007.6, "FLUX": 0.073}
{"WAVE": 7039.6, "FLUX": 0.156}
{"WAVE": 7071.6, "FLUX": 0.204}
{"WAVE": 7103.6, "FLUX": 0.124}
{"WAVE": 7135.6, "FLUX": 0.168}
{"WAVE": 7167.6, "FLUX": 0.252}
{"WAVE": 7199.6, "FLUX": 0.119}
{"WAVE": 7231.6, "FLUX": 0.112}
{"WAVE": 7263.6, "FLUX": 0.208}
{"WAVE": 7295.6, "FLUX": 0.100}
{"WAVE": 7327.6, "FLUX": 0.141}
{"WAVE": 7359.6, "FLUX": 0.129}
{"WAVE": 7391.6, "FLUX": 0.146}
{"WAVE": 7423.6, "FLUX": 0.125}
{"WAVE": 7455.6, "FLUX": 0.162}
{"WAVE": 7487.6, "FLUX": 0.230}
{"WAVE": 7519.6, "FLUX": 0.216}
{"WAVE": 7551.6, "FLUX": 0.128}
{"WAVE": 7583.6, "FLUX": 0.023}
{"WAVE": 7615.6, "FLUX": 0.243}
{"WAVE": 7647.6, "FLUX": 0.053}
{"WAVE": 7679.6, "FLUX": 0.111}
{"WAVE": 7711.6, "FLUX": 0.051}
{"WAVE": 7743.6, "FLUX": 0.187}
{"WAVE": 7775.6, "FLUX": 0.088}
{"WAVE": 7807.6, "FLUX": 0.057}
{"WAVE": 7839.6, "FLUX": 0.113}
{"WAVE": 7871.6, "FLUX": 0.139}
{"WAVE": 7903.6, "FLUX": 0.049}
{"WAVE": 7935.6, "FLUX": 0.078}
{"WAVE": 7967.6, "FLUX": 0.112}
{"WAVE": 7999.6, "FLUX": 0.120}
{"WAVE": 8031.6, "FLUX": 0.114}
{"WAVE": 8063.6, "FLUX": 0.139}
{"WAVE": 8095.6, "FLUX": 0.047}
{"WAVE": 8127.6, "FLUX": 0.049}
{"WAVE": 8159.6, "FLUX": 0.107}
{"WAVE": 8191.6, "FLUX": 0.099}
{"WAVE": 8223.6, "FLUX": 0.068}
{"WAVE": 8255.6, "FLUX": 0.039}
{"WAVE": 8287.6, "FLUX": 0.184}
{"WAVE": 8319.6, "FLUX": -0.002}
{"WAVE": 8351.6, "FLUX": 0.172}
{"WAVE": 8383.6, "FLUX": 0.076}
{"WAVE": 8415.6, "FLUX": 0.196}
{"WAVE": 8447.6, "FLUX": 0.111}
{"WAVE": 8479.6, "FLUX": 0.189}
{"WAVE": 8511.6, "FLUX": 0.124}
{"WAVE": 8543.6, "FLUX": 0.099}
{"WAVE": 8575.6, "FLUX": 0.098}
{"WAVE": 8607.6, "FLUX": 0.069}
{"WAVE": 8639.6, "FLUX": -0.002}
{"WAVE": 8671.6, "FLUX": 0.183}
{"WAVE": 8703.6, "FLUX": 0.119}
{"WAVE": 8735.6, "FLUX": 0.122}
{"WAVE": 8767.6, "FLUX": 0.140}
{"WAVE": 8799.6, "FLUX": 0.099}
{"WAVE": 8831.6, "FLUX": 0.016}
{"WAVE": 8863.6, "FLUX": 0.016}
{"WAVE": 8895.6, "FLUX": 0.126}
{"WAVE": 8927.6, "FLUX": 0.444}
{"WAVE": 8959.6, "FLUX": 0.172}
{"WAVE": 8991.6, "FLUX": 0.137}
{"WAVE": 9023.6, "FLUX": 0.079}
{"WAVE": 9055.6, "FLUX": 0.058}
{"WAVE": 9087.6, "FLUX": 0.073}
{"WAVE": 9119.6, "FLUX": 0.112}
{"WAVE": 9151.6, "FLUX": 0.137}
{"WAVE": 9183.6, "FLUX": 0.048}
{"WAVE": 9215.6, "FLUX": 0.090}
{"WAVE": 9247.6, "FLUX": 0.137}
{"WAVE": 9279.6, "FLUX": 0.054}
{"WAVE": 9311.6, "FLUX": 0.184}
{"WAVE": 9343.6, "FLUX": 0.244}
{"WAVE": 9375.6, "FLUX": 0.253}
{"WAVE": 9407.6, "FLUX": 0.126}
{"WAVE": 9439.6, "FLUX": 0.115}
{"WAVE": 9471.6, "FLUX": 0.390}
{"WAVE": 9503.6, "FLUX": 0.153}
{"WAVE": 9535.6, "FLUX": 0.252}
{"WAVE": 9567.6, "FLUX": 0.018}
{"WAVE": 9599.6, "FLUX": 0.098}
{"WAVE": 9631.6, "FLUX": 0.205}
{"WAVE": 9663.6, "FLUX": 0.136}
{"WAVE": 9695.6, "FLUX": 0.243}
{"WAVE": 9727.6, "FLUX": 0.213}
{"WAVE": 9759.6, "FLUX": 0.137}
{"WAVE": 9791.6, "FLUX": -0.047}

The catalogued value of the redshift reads 0.782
